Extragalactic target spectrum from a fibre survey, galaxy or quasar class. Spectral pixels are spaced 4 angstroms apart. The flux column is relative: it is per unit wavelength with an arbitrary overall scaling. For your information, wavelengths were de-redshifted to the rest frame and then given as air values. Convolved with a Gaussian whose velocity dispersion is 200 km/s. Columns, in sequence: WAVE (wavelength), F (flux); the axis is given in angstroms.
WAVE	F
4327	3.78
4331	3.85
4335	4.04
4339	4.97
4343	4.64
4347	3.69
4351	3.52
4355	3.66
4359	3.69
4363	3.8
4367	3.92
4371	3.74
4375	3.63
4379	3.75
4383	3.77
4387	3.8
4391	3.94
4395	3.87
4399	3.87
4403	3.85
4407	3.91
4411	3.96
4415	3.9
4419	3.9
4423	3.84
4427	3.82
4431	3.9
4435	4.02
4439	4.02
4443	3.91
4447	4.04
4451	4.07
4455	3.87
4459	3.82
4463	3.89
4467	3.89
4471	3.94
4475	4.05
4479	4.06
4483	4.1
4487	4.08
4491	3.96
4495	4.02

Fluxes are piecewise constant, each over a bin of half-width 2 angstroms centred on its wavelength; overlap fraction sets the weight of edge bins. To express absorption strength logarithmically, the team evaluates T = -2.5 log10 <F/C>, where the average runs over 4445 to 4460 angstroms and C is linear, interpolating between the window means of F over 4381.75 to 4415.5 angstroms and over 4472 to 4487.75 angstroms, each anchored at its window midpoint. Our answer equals 0.011 mag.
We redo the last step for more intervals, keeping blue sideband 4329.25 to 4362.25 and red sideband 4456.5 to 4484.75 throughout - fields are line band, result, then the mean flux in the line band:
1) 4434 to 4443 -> -0.01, 4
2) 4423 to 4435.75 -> 0.02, 3.89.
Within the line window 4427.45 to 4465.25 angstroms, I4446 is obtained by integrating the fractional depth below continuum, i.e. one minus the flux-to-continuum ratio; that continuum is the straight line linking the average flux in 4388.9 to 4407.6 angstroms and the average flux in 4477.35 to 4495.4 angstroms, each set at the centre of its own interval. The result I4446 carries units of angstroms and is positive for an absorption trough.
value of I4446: 0.3 angstroms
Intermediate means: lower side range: 3.89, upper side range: 4.05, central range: 3.94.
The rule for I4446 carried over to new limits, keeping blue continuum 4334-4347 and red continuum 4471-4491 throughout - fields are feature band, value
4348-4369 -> 3.3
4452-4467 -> 0.8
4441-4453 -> 0.4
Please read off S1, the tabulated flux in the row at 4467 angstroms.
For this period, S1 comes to 3.89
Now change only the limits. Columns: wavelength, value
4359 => 3.69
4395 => 3.87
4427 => 3.82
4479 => 4.06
